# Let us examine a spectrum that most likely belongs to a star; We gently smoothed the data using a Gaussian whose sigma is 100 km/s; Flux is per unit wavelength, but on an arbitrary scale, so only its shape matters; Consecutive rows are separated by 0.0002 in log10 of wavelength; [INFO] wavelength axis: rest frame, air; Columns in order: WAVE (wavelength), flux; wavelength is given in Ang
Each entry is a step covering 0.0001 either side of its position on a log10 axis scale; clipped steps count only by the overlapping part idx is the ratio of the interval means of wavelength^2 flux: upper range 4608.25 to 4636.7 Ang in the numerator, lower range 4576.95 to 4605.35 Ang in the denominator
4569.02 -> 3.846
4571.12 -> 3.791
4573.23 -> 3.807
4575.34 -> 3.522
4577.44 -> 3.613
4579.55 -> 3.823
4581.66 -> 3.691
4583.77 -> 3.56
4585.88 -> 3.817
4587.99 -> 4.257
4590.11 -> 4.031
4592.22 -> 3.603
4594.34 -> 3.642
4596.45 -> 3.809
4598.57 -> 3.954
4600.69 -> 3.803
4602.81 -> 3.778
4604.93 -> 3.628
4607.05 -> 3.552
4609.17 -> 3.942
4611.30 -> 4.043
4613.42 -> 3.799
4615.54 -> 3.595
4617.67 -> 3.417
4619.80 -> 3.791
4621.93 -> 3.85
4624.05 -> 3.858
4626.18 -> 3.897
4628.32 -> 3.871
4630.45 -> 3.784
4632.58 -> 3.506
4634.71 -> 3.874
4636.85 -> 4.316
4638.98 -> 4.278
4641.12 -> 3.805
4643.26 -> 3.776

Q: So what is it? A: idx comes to 1.02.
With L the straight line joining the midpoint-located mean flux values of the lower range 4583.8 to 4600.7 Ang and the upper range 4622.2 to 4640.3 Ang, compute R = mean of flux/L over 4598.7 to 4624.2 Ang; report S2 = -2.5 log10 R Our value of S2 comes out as 0.04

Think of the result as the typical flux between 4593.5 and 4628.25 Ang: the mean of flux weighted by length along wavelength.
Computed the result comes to 3.78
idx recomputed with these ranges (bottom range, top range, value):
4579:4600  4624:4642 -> 1.04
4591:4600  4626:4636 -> 1.02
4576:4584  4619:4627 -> 1.07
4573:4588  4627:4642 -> 1.08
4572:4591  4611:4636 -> 1.01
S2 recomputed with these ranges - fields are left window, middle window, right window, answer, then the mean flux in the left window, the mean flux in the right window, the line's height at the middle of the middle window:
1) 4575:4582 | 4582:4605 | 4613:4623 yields -0.038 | 3.68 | 3.69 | 3.68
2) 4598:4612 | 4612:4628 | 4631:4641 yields 0.036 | 3.8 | 3.97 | 3.88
